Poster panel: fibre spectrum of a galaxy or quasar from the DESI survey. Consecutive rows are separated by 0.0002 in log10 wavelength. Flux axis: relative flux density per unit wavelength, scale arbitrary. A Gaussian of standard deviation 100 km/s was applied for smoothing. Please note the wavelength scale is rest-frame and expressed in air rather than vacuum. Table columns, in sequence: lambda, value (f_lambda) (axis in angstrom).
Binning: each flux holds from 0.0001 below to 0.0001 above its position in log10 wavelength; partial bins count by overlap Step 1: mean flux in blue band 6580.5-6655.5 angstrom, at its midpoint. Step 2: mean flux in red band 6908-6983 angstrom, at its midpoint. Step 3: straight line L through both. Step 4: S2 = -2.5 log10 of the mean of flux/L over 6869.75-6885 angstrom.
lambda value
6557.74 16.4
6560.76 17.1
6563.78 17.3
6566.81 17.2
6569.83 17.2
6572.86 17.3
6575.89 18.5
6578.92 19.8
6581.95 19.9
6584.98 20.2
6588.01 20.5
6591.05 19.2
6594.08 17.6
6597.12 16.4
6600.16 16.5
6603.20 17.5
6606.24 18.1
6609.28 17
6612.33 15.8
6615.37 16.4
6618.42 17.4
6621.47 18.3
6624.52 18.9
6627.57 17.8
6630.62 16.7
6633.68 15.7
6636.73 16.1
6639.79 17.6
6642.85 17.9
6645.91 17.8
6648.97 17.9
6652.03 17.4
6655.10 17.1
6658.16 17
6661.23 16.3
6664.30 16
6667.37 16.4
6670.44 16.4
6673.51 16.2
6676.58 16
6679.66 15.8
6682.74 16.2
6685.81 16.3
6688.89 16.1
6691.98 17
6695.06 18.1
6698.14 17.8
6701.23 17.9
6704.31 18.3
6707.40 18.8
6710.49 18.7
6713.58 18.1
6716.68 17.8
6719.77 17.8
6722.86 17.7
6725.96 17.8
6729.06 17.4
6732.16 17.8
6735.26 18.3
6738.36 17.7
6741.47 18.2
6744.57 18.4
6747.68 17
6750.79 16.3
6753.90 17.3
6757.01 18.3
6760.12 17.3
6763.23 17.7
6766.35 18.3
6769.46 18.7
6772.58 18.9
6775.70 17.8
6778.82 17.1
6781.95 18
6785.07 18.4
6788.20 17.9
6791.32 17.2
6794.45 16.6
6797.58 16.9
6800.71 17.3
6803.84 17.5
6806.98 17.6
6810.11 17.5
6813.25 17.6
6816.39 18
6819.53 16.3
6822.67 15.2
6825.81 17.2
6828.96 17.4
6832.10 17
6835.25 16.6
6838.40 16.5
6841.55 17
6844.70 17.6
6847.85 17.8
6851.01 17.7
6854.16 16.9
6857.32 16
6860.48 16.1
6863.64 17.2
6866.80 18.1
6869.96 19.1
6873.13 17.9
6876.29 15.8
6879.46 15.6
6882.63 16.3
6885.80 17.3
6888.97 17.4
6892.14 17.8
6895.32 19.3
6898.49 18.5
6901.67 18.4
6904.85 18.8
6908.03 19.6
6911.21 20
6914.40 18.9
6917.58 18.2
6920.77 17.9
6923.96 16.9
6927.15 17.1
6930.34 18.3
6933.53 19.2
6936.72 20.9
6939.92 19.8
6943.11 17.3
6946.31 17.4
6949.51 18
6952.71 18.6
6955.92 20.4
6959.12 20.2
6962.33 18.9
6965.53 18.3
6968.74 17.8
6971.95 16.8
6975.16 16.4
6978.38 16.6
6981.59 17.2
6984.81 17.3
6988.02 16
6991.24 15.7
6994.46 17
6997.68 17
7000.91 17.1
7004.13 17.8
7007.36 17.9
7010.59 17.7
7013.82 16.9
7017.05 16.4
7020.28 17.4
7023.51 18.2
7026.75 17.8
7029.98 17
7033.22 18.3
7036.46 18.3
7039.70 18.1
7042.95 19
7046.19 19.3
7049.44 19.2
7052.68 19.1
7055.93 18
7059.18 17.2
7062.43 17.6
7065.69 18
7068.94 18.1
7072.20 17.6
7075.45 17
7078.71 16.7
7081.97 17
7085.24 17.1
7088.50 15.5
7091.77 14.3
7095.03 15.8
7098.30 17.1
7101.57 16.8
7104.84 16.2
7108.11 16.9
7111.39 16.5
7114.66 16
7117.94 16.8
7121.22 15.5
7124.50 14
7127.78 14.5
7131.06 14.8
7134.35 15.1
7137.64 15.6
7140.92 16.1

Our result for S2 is 0.09 mag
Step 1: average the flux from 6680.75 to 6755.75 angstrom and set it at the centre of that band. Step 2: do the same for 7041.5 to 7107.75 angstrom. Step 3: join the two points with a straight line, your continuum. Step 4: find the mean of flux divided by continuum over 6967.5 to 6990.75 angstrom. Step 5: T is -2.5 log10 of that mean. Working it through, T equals 0.04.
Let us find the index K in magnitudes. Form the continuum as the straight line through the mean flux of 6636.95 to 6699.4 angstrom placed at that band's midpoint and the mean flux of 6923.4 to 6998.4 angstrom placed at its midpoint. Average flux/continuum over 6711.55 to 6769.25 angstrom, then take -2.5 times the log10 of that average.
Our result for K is -0.04 mag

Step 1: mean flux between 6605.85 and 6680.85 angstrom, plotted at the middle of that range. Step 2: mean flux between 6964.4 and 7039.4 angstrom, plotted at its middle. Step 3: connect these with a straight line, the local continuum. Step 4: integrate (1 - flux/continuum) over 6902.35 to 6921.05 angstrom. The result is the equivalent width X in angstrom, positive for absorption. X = -1.9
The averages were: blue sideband 16.9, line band 18.9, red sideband 17.3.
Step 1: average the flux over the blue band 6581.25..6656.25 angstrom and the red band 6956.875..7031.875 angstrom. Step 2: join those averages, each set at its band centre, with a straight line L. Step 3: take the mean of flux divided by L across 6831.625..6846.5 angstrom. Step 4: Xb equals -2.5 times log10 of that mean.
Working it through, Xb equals 0.03 mag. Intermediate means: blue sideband 17.6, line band 16.9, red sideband 17.4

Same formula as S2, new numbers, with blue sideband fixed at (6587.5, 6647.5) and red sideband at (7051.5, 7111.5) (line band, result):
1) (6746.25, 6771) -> -0.022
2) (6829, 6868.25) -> 0.009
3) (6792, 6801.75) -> 0.019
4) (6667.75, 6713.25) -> 0.013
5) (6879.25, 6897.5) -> -0.019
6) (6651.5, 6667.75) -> 0.044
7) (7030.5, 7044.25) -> -0.079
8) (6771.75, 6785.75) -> -0.044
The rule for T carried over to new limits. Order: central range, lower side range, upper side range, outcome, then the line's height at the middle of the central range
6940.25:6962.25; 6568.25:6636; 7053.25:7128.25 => -0.109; 16.9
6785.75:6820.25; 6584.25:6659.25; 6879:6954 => 0.038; 18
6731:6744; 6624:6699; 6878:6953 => -0.047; 17.3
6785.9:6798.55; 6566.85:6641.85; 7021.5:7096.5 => 0.028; 17.7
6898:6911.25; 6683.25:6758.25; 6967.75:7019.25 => -0.108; 17.2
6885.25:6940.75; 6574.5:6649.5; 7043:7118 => -0.071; 17.4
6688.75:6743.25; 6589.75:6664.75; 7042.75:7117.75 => -0.042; 17.2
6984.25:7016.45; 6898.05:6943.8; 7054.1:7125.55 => 0.045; 17.7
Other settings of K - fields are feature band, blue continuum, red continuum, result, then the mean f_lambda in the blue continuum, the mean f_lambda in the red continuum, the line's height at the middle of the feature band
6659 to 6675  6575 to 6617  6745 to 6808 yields 0.103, 18.1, 17.6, 17.9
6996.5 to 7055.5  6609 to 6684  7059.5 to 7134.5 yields -0.095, 16.9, 16.3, 16.4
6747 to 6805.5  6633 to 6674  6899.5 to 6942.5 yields 0.007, 16.9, 18.7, 17.7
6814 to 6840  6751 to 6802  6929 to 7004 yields 0.060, 17.7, 17.9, 17.8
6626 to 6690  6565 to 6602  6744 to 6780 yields 0.087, 18.3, 17.7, 18.1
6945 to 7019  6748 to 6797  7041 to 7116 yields -0.010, 17.7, 17.2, 17.4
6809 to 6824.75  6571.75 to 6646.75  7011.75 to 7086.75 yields 0.055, 17.8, 17.8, 17.8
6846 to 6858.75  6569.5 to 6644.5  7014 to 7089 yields 0.040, 17.8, 17.8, 17.8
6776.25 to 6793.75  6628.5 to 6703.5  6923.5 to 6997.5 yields -0.024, 16.8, 17.9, 17.3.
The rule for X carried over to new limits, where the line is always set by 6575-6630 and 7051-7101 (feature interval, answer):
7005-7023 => -0.15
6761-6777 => -0.48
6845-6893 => 1.02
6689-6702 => 0.26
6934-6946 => -1.21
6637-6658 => 0.57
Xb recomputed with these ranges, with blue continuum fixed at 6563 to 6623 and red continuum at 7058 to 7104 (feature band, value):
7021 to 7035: -0.05 mag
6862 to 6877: -0.03 mag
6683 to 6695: 0.07 mag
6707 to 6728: -0.02 mag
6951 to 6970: -0.12 mag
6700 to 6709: -0.04 mag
